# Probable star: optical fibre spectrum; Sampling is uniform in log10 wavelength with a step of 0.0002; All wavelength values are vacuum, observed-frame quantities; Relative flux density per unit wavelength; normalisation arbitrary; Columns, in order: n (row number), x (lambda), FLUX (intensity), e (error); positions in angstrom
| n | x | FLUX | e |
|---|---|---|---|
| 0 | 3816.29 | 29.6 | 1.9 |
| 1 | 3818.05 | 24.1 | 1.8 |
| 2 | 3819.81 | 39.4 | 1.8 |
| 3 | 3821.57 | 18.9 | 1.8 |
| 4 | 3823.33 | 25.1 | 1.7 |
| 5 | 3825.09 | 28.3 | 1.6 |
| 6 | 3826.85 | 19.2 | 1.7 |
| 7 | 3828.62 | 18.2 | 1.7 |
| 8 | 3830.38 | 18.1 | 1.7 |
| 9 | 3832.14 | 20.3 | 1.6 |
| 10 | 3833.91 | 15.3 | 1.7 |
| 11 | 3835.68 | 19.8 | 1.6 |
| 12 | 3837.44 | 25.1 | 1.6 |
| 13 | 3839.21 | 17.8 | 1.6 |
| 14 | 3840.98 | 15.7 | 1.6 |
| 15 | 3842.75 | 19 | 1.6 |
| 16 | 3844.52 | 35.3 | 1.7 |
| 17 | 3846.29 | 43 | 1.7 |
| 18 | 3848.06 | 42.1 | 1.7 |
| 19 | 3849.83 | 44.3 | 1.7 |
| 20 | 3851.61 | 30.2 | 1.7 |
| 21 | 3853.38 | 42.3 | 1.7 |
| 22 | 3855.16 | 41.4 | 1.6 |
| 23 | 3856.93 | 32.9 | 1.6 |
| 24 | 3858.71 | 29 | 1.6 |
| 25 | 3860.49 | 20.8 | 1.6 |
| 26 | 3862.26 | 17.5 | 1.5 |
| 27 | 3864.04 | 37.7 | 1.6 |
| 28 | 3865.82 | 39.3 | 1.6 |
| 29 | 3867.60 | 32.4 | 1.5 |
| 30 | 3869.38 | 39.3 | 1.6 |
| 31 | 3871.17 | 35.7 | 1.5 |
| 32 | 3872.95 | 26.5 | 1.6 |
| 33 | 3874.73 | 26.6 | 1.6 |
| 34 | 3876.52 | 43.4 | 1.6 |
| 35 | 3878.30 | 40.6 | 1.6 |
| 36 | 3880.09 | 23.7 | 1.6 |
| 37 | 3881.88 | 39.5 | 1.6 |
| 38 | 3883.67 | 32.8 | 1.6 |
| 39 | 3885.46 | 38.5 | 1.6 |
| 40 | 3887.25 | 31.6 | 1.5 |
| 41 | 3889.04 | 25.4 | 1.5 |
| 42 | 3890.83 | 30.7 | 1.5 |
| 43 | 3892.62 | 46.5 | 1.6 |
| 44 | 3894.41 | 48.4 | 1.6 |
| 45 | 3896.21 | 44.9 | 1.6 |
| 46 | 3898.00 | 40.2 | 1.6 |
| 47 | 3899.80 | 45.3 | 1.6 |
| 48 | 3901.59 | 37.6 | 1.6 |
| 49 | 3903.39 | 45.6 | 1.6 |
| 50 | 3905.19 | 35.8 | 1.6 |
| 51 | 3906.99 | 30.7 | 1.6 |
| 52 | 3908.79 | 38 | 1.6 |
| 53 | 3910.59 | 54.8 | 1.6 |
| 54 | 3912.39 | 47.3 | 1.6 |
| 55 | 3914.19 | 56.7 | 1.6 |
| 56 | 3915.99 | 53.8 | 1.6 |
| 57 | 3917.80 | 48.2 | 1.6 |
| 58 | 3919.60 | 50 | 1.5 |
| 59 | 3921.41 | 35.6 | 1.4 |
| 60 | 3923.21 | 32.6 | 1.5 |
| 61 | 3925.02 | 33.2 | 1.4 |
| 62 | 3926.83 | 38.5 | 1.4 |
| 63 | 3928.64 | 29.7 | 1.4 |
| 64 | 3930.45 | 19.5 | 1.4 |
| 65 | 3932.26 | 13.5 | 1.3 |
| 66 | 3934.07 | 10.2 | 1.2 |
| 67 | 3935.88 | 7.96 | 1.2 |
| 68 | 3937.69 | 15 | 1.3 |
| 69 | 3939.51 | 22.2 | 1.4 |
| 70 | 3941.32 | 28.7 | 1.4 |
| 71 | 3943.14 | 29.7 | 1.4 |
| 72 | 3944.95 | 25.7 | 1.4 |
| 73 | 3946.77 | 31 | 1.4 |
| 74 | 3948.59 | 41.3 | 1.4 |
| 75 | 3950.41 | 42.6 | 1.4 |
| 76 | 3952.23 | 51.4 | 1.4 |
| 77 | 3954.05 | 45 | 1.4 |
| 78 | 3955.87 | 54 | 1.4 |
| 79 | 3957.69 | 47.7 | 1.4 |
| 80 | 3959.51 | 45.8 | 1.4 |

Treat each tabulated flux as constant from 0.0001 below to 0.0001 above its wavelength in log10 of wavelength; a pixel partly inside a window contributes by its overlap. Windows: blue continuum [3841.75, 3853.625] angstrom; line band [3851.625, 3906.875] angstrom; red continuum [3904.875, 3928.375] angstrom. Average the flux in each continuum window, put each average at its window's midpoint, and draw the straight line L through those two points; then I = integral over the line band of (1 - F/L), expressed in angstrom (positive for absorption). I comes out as 5.0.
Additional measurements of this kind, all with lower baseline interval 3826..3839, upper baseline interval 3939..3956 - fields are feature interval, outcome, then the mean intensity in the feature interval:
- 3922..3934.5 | 2.79 angstrom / 26.1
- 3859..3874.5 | -3.98 angstrom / 30.9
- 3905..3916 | -4.93 angstrom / 45.3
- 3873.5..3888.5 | -4.23 angstrom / 34.2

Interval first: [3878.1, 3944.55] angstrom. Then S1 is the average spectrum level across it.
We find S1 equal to 35.1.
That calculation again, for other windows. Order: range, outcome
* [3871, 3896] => 35.2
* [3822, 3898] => 31.1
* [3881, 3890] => 33.5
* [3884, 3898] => 37.9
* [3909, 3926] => 45.4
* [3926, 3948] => 22.9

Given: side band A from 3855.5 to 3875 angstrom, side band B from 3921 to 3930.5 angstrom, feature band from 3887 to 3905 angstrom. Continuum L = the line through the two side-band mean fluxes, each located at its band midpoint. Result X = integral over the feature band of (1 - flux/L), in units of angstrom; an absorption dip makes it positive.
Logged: -4.5 angstrom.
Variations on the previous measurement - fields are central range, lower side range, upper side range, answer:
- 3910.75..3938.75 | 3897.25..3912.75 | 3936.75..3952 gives 2.7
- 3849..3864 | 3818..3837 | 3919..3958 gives -4.7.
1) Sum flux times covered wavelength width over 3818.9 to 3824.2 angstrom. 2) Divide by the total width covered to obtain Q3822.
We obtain 27.8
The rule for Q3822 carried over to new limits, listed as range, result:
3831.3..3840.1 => 19.6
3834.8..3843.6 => 19.5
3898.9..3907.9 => 39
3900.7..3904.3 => 41.5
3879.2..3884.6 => 32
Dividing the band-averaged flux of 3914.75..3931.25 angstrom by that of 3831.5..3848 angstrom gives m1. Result 1.57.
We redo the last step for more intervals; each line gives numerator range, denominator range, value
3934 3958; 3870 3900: 0.90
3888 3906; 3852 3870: 1.21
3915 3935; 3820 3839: 1.55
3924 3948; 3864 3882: 0.68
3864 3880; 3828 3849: 1.44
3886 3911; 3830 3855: 1.39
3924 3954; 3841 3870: 0.84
